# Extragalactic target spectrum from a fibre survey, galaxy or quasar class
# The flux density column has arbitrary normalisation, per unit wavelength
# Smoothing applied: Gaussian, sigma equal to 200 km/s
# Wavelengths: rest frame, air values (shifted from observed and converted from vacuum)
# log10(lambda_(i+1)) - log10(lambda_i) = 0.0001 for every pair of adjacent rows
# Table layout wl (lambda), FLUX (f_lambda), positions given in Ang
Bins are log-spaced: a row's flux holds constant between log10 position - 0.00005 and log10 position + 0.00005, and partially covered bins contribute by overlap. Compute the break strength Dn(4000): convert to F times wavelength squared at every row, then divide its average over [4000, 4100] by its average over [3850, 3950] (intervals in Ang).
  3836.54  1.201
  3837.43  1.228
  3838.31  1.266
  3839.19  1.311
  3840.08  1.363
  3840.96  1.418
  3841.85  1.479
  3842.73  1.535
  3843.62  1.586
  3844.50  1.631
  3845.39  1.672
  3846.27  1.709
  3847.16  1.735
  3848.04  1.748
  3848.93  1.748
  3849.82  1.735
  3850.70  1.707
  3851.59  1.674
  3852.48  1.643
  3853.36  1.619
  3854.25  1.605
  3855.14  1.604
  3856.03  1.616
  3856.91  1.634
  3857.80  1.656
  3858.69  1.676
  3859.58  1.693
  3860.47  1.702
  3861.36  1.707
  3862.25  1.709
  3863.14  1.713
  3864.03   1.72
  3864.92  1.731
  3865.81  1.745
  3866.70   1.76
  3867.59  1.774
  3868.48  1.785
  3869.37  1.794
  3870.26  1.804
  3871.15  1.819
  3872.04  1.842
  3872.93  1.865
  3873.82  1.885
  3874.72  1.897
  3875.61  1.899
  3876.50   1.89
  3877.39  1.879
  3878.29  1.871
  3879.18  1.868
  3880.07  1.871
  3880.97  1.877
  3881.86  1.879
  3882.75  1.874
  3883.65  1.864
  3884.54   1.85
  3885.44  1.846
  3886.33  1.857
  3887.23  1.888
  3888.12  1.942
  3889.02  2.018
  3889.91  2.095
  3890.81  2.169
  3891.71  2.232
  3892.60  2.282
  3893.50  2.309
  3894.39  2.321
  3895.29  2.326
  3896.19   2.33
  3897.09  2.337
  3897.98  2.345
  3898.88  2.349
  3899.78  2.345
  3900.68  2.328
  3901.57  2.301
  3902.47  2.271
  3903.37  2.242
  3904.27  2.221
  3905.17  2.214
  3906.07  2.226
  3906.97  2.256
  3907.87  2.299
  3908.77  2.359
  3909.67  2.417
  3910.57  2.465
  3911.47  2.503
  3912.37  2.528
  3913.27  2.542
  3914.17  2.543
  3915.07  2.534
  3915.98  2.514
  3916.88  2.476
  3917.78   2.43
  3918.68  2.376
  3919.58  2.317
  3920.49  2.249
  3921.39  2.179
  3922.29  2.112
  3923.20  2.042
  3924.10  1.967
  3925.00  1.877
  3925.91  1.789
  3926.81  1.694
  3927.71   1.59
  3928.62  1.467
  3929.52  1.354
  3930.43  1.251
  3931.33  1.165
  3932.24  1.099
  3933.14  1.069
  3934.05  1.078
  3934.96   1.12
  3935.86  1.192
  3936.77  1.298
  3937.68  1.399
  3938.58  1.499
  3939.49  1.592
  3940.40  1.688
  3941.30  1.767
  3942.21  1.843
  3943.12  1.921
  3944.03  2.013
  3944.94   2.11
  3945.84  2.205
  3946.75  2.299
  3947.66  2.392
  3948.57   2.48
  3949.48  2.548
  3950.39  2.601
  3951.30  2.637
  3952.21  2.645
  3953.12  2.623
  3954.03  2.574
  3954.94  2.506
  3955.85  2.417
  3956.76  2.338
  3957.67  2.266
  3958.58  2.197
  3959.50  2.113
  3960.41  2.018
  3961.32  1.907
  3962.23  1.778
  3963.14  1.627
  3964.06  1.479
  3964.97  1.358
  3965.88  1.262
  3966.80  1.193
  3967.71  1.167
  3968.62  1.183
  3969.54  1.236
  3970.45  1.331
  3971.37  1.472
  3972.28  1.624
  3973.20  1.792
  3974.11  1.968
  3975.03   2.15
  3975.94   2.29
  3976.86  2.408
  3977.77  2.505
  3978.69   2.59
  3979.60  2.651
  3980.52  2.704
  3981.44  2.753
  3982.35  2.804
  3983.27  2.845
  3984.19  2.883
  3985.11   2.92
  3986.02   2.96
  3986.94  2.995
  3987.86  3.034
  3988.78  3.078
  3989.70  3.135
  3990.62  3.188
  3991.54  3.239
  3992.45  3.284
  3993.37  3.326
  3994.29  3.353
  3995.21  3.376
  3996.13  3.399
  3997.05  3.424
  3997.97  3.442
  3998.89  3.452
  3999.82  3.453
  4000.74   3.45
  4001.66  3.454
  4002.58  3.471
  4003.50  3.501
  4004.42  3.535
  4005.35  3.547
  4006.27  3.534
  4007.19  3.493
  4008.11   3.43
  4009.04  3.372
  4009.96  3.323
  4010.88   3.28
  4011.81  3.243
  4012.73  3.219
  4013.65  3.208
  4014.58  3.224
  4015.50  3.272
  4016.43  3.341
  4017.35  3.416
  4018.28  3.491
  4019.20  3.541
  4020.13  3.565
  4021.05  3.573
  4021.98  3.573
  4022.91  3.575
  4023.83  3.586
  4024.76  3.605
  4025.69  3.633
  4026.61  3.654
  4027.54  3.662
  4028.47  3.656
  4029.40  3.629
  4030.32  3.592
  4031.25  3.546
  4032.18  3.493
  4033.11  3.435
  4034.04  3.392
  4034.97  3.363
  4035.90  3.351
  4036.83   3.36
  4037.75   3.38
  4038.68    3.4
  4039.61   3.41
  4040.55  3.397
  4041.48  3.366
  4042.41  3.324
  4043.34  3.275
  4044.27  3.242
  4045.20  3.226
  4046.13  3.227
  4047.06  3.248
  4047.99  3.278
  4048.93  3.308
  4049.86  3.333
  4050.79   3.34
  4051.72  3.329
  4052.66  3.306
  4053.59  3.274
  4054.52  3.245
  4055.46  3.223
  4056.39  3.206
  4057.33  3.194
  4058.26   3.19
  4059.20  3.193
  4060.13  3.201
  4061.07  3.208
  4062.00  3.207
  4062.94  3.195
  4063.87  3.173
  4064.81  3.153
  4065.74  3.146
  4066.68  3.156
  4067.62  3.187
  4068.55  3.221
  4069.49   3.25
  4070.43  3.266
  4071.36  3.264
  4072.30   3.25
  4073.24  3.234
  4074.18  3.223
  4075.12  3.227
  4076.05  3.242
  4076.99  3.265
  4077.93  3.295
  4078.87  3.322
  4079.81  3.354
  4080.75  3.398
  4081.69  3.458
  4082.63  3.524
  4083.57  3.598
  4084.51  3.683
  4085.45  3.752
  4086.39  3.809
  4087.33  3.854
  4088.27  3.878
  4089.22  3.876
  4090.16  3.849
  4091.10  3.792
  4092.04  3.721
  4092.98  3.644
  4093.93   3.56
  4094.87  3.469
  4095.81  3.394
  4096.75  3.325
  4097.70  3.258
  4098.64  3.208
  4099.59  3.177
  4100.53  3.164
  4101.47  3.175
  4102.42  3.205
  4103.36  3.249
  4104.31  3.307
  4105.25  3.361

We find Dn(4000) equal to 1.9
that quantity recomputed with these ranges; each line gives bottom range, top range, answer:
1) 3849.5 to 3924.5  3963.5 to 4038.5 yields 1.56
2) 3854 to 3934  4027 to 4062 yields 1.82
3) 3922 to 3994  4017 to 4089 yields 1.70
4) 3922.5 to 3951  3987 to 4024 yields 2.02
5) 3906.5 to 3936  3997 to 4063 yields 1.82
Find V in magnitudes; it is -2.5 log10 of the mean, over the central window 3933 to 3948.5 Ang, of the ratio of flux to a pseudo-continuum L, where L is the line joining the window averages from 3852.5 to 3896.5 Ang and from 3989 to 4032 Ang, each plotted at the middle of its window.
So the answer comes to 0.47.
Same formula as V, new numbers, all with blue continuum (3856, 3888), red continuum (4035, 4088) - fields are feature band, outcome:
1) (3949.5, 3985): 0.209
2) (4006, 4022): -0.154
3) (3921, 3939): 0.437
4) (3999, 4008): -0.217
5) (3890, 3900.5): -0.156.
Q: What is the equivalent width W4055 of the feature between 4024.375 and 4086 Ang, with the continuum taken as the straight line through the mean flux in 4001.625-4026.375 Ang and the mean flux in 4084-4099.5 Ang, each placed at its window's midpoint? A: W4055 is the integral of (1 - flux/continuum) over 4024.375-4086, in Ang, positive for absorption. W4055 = 3.3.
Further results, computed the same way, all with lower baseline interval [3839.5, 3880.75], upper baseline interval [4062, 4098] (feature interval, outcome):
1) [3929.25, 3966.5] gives 8.29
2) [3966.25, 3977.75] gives 4.05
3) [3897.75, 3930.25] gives -1.19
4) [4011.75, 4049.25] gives -4.76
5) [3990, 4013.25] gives -4.73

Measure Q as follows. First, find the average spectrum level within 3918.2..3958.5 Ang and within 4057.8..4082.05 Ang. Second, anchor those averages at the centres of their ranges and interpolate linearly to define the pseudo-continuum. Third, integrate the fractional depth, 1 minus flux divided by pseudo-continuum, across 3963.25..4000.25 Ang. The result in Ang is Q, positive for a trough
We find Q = -1.9 Ang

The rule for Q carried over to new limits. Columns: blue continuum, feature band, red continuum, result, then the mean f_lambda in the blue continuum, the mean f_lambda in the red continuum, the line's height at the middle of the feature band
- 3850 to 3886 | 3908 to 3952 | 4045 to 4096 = 5.36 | 1.77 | 3.37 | 2.26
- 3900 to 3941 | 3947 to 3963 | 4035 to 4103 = -0.43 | 1.96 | 3.35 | 2.28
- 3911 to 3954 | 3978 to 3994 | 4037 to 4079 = -2.76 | 1.98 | 3.26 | 2.52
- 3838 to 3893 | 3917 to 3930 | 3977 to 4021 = 2.28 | 1.76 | 3.23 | 2.4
